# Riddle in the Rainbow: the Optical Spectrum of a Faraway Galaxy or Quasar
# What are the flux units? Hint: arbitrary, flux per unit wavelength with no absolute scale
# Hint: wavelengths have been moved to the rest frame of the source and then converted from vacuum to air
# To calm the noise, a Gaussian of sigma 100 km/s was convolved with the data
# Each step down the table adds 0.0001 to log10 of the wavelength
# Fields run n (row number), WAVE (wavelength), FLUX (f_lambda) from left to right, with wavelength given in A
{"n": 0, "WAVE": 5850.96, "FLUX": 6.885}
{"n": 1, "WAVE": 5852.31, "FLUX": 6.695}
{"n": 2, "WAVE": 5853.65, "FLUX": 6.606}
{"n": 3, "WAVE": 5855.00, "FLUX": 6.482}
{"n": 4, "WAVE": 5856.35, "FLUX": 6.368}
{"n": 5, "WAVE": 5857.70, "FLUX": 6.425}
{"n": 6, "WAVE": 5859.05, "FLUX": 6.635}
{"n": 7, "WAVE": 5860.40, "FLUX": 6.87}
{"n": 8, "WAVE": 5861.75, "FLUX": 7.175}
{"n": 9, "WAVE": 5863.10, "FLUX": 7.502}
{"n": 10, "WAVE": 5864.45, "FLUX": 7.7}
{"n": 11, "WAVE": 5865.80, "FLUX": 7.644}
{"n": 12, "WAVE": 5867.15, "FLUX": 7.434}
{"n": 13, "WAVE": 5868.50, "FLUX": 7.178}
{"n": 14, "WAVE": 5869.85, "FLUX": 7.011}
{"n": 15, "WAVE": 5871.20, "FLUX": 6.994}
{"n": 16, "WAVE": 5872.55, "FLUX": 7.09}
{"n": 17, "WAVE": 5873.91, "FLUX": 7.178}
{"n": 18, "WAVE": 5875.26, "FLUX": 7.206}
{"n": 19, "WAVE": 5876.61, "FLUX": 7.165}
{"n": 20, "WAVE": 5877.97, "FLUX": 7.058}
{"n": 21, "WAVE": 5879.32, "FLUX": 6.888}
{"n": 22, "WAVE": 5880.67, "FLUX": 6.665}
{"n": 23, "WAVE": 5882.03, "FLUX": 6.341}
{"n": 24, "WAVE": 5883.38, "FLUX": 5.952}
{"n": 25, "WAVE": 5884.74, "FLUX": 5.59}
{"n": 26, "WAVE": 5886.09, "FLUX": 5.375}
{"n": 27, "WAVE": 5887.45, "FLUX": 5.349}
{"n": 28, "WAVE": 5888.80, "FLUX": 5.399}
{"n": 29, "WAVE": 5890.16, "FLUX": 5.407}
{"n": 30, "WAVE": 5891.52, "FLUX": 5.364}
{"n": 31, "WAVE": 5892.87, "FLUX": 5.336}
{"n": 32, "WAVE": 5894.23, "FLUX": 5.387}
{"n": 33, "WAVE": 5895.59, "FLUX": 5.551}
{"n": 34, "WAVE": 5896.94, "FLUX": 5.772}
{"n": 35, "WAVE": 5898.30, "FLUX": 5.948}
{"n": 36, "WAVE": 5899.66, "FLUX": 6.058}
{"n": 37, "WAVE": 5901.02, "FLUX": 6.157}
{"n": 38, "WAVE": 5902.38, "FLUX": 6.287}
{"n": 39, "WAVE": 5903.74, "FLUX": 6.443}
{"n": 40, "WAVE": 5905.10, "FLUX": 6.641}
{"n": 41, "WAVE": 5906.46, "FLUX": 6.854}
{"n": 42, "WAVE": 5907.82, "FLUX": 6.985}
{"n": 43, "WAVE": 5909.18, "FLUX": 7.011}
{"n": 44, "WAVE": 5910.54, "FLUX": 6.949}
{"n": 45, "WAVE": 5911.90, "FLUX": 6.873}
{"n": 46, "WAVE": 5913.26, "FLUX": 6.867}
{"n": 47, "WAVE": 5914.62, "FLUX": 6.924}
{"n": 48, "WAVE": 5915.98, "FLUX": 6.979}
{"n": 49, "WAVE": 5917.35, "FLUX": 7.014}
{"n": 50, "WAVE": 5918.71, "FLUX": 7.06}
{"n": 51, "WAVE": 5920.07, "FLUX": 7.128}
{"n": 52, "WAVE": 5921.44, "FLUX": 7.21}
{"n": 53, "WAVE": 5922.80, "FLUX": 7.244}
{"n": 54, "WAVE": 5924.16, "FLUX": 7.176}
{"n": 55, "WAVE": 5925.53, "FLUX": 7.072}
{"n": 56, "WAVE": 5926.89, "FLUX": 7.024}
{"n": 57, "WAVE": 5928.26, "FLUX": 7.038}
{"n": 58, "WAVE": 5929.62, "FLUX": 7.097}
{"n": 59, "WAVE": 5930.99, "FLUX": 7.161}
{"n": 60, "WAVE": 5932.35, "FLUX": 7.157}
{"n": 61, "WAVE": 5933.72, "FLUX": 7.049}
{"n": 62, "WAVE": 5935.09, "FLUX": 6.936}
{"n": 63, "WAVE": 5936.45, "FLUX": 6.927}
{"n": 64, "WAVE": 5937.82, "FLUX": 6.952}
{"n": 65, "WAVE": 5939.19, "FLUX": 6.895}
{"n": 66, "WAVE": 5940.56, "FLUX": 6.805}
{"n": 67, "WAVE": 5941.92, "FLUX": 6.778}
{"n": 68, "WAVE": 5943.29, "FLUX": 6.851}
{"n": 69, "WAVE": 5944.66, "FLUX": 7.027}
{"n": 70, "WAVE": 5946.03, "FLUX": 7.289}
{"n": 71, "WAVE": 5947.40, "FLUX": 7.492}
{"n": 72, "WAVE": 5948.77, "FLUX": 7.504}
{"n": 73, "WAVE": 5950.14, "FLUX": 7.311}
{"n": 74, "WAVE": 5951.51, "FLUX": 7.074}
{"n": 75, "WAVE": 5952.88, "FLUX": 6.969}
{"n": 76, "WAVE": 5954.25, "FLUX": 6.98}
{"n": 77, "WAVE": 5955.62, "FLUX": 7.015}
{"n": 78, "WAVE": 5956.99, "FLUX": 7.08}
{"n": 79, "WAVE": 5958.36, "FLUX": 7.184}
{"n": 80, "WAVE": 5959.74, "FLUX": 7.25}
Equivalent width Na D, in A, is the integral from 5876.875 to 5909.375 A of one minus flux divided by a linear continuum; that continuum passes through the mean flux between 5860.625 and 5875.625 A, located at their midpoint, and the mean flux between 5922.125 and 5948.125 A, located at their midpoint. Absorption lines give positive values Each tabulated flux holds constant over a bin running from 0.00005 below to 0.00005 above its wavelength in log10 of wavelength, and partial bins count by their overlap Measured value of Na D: 5.0 A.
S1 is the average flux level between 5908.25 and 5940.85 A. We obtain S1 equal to 7.02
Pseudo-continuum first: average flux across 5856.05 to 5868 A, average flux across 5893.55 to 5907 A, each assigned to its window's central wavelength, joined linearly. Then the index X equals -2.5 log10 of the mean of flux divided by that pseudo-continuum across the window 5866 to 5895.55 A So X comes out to 0.05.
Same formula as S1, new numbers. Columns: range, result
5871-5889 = 6.46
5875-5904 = 6.01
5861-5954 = 6.75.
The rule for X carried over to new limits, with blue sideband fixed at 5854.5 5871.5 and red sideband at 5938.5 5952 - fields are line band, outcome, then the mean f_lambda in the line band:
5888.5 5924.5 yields 0.10 mag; 6.45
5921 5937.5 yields 0.00 mag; 7.09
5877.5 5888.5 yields 0.16 mag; 6.11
